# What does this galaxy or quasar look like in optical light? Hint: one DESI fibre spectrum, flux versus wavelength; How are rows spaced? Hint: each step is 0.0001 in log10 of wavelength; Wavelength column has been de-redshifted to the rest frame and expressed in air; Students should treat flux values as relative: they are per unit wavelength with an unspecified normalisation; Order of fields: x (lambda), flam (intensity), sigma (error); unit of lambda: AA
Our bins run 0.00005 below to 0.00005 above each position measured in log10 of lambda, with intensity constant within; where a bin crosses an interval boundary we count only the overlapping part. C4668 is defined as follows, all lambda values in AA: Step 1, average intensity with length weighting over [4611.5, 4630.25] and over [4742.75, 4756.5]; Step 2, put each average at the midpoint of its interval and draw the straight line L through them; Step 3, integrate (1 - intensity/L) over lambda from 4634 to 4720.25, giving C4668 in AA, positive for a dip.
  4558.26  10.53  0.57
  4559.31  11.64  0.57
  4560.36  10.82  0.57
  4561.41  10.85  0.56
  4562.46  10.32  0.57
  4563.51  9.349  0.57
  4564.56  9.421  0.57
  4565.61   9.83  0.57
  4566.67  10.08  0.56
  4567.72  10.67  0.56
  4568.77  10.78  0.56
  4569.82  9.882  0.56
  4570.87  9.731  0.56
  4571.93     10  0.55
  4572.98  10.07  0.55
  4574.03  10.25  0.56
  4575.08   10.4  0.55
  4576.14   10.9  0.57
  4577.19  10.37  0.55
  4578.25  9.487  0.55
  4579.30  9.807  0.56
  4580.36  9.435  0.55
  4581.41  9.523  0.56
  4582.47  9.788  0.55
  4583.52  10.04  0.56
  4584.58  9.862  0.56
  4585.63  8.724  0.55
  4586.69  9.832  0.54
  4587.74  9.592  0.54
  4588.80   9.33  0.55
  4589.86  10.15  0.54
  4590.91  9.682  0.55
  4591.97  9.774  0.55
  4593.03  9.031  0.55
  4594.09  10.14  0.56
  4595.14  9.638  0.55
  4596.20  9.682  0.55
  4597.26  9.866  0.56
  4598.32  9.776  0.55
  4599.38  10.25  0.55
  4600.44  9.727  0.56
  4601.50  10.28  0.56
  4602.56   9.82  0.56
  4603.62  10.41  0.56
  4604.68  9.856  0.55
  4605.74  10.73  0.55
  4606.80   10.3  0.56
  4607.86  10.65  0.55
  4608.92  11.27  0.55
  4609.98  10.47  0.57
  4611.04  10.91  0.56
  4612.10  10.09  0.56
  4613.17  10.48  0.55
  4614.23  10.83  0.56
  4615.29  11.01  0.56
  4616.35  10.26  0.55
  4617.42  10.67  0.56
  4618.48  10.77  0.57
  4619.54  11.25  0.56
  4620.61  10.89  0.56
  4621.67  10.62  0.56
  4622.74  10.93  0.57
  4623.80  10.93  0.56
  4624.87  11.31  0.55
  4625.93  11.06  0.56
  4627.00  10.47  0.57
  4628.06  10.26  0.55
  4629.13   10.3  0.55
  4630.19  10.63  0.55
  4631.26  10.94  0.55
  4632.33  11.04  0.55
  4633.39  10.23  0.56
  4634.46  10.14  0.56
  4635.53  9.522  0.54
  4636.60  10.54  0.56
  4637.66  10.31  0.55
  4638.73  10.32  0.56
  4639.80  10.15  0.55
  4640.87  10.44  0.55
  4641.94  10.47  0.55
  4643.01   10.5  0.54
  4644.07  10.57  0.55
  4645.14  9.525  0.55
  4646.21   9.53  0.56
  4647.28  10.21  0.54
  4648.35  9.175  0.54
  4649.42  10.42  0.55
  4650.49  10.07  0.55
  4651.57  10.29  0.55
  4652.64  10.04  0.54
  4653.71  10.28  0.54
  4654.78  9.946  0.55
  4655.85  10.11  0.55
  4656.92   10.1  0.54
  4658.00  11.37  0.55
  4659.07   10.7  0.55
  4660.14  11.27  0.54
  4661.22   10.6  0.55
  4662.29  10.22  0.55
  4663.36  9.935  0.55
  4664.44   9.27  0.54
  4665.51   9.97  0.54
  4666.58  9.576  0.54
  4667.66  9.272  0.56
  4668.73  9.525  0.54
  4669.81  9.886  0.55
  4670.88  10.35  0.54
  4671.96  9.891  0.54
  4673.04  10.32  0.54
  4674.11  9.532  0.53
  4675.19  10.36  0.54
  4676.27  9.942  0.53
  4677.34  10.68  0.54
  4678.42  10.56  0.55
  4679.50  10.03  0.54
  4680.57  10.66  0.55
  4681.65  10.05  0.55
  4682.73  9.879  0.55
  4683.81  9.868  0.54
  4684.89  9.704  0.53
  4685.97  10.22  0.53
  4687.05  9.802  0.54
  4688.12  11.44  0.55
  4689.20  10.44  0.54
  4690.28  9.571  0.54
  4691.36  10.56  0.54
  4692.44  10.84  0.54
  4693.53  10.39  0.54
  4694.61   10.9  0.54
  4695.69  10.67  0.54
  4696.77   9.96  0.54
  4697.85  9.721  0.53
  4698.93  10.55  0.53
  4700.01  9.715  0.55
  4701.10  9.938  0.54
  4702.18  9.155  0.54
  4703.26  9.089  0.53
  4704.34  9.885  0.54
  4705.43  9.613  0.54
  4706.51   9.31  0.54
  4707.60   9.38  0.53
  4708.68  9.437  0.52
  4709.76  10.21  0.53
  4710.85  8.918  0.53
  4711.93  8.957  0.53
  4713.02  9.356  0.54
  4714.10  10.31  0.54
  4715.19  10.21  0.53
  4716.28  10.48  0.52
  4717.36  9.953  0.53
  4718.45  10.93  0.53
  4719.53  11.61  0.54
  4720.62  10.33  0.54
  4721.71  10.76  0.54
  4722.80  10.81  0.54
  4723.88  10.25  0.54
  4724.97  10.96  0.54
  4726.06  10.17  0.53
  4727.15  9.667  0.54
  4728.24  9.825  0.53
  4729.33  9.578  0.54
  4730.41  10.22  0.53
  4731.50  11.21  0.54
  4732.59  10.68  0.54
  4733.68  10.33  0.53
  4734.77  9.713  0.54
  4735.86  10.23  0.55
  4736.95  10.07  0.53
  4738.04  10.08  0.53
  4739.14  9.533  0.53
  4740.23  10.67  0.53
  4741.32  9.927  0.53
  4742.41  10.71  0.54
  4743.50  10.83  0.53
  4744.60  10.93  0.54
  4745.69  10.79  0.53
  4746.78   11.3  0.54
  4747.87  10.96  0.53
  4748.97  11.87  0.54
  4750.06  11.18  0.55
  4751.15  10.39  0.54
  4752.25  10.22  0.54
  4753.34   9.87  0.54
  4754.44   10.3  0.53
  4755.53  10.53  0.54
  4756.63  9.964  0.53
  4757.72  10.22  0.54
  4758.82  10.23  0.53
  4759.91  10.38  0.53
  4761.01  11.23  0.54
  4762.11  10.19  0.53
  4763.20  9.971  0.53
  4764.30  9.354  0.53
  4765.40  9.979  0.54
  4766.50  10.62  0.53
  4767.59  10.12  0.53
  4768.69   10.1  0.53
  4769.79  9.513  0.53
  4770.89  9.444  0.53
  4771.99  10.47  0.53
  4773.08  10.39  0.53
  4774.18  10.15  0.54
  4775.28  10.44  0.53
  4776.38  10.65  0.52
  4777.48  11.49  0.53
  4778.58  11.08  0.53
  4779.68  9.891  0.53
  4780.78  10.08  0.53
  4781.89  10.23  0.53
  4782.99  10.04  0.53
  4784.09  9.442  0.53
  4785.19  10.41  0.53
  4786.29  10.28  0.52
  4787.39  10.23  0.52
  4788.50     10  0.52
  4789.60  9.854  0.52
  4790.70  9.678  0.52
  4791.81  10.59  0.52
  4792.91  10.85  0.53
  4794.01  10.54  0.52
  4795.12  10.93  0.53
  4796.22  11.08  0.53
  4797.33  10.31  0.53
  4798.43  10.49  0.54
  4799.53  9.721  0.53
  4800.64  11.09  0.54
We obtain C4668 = 5.0 AA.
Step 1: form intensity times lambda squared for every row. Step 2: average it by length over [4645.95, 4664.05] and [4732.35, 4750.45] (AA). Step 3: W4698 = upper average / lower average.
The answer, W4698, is 1.1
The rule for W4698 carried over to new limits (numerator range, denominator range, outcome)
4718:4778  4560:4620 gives 1.10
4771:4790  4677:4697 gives 1.04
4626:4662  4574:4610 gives 1.06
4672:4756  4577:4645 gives 1.04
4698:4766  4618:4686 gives 1.03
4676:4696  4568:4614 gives 1.07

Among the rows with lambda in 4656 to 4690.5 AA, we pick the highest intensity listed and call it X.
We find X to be 11.44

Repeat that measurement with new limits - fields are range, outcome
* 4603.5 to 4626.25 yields 11.31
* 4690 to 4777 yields 11.87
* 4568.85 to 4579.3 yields 10.9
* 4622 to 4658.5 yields 11.37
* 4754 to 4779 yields 11.49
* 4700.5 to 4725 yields 11.61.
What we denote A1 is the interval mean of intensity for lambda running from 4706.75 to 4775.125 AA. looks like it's 10.3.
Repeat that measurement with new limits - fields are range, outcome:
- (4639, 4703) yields 10.2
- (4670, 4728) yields 10.1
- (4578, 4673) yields 10.2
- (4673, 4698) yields 10.3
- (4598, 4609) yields 10.2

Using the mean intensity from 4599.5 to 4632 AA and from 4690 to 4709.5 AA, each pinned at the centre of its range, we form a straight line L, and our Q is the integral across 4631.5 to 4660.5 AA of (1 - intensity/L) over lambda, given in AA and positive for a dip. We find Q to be 0.3 AA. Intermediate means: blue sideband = 10.6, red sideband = 9.94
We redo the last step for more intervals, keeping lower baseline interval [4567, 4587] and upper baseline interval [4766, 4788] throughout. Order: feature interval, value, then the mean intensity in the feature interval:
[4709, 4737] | -0.11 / 10.2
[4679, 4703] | -0.09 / 10.2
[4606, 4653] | -1.98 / 10.5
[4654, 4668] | -0.14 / 10.2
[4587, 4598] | 0.34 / 9.69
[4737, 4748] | -0.36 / 10.5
